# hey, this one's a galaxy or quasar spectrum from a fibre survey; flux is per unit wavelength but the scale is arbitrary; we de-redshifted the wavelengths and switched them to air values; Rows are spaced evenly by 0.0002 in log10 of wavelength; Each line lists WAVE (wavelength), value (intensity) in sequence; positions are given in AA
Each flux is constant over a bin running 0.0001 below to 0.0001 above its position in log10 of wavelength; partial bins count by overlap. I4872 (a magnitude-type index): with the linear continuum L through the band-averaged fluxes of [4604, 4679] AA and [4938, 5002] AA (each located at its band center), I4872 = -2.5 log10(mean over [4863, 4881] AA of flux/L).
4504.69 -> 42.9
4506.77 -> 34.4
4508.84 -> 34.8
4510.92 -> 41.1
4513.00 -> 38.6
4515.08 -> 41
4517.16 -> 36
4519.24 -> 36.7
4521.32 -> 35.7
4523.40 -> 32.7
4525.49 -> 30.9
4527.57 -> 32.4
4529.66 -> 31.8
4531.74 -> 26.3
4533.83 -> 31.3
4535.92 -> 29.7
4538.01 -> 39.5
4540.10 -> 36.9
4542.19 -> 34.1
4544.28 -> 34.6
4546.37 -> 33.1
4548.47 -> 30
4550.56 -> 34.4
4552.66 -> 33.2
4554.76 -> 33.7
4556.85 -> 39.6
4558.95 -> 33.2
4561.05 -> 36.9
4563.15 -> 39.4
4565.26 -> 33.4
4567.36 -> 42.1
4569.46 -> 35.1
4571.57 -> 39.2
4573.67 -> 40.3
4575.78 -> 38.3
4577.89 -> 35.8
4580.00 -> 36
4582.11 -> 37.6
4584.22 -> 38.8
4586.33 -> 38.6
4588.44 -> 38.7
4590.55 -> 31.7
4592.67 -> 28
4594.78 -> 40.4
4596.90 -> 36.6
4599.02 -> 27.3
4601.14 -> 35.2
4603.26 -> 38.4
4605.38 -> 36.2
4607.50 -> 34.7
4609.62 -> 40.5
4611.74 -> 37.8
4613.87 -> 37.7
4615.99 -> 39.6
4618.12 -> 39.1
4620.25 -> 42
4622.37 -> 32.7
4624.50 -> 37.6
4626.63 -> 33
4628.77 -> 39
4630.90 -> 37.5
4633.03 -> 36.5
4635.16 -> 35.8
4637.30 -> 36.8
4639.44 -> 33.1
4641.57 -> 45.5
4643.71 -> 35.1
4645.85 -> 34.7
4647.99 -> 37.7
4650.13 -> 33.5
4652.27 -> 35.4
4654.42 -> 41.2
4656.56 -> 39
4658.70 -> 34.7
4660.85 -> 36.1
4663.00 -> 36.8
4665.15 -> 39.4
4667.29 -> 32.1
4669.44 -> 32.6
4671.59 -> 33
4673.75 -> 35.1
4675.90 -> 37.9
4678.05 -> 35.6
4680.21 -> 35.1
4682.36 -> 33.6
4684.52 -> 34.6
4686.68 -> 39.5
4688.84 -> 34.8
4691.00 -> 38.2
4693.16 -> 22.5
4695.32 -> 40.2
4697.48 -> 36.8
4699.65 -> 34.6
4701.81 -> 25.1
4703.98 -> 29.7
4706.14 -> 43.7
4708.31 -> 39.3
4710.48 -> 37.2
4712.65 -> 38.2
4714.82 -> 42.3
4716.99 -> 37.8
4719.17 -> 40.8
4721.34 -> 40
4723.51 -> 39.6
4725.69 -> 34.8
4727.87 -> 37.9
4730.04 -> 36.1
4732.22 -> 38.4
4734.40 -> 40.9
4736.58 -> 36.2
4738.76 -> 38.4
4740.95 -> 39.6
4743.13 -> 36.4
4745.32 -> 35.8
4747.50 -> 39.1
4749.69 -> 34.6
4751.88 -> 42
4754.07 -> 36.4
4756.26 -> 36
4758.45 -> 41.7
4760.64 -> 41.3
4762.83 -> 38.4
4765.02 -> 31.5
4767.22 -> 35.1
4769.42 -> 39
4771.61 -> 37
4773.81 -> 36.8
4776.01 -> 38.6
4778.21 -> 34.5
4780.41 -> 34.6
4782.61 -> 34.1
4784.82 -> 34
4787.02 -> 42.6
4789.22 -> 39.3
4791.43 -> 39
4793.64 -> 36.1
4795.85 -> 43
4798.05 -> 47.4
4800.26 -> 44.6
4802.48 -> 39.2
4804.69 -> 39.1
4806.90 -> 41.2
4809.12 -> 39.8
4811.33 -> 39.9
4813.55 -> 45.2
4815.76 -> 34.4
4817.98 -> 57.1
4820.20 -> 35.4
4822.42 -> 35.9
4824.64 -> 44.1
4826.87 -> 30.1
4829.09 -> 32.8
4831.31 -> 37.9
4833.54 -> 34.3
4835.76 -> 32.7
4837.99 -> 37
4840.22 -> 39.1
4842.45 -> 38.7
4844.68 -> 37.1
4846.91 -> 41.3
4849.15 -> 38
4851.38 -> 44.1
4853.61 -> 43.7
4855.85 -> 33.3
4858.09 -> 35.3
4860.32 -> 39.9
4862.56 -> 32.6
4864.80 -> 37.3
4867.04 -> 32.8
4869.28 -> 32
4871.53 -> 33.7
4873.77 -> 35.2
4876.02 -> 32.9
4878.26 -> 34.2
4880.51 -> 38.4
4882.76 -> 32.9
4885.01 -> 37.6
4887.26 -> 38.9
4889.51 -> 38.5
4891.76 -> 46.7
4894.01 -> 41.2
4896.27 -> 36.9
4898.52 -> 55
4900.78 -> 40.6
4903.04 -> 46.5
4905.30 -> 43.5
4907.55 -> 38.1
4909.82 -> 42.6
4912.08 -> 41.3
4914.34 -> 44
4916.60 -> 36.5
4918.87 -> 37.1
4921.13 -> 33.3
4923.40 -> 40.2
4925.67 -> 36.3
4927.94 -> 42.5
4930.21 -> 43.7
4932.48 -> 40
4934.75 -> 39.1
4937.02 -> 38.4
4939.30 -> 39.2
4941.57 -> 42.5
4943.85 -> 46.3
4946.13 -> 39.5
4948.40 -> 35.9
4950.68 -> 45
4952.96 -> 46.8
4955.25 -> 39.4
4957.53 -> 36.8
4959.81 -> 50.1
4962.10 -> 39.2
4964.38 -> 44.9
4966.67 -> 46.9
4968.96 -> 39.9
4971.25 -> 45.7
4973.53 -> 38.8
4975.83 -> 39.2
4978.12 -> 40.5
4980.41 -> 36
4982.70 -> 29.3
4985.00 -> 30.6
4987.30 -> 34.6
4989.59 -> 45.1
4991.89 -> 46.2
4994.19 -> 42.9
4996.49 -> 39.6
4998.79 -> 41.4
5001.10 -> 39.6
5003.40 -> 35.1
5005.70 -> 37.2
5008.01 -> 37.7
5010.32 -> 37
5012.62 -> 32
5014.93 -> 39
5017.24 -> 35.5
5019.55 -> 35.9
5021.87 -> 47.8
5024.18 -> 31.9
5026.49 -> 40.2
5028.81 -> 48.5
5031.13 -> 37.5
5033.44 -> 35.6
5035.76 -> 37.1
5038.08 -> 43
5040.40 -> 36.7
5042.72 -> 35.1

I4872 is 0.15 mag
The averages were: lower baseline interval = 36.7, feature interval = 34.3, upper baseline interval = 40.8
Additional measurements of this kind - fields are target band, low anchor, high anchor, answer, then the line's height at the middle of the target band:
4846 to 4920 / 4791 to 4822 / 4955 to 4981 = 0.072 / 41.5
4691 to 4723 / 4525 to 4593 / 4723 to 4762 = 0.031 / 37.5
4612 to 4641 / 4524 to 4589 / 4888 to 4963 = -0.021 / 36.4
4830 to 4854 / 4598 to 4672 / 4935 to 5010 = 0.014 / 38.8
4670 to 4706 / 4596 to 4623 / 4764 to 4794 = 0.072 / 36.7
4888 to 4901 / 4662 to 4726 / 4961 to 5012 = -0.131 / 38.3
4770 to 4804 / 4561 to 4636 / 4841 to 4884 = -0.061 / 36.6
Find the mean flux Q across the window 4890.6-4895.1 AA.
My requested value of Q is 44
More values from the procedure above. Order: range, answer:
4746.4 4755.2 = 38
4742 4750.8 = 36.5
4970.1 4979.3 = 41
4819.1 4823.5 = 35.7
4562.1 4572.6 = 37.8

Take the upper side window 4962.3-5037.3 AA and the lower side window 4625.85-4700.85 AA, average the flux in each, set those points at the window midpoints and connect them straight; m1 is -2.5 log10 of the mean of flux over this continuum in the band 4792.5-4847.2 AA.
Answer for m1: -0.055 mag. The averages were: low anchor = 35.9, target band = 39.3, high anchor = 39.1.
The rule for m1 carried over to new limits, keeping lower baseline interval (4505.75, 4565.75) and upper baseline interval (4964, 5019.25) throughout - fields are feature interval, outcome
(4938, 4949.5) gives -0.063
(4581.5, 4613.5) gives -0.025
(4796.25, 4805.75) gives -0.151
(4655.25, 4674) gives 0.010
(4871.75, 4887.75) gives 0.069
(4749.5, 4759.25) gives -0.049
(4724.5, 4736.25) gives -0.032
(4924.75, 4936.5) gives -0.057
